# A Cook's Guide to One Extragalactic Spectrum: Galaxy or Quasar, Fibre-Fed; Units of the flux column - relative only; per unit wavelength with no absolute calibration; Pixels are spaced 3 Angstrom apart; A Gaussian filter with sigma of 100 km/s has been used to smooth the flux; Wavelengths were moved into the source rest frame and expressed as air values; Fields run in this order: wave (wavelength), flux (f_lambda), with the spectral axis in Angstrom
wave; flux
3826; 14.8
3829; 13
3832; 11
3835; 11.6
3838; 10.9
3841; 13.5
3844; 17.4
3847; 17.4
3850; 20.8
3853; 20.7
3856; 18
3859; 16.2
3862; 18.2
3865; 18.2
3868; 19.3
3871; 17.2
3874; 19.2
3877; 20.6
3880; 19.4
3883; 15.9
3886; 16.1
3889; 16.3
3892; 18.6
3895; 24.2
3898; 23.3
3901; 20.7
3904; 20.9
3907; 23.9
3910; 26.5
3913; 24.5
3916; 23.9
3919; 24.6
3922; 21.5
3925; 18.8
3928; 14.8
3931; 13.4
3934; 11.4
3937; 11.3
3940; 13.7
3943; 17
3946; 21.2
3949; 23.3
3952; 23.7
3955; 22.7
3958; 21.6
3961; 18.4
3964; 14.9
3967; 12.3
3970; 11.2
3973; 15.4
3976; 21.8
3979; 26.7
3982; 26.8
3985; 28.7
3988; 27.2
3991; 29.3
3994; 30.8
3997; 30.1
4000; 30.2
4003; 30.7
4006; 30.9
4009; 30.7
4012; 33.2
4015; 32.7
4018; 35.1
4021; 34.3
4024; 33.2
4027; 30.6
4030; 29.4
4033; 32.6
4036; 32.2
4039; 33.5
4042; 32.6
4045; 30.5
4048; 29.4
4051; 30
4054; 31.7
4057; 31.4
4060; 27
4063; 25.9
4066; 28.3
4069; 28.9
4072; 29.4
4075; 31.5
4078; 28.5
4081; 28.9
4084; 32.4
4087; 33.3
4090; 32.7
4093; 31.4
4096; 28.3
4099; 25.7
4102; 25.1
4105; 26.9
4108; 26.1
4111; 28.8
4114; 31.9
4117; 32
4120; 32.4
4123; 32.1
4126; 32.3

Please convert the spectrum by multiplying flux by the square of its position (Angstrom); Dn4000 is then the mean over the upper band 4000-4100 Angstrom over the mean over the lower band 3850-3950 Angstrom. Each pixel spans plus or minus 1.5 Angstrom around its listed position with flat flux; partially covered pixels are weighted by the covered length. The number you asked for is 1.73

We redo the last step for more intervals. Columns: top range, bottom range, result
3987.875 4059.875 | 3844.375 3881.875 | 1.82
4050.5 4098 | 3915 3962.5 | 1.71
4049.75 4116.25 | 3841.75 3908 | 1.70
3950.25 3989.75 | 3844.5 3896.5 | 1.19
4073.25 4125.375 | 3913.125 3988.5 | 1.66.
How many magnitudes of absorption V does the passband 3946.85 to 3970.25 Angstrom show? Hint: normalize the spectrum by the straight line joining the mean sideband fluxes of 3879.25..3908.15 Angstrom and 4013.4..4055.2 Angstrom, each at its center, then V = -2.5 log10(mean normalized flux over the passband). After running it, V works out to 0.314 mag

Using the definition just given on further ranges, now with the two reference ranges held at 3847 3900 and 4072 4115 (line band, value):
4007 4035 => -0.24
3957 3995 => 0.10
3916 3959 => 0.18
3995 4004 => -0.21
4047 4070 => -0.05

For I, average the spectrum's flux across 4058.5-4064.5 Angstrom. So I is 26.4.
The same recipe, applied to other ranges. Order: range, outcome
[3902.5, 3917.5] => 23.9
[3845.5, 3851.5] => 19.1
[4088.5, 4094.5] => 32.1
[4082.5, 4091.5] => 32.8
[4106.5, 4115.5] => 28.9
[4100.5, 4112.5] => 26.7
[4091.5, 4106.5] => 27.5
